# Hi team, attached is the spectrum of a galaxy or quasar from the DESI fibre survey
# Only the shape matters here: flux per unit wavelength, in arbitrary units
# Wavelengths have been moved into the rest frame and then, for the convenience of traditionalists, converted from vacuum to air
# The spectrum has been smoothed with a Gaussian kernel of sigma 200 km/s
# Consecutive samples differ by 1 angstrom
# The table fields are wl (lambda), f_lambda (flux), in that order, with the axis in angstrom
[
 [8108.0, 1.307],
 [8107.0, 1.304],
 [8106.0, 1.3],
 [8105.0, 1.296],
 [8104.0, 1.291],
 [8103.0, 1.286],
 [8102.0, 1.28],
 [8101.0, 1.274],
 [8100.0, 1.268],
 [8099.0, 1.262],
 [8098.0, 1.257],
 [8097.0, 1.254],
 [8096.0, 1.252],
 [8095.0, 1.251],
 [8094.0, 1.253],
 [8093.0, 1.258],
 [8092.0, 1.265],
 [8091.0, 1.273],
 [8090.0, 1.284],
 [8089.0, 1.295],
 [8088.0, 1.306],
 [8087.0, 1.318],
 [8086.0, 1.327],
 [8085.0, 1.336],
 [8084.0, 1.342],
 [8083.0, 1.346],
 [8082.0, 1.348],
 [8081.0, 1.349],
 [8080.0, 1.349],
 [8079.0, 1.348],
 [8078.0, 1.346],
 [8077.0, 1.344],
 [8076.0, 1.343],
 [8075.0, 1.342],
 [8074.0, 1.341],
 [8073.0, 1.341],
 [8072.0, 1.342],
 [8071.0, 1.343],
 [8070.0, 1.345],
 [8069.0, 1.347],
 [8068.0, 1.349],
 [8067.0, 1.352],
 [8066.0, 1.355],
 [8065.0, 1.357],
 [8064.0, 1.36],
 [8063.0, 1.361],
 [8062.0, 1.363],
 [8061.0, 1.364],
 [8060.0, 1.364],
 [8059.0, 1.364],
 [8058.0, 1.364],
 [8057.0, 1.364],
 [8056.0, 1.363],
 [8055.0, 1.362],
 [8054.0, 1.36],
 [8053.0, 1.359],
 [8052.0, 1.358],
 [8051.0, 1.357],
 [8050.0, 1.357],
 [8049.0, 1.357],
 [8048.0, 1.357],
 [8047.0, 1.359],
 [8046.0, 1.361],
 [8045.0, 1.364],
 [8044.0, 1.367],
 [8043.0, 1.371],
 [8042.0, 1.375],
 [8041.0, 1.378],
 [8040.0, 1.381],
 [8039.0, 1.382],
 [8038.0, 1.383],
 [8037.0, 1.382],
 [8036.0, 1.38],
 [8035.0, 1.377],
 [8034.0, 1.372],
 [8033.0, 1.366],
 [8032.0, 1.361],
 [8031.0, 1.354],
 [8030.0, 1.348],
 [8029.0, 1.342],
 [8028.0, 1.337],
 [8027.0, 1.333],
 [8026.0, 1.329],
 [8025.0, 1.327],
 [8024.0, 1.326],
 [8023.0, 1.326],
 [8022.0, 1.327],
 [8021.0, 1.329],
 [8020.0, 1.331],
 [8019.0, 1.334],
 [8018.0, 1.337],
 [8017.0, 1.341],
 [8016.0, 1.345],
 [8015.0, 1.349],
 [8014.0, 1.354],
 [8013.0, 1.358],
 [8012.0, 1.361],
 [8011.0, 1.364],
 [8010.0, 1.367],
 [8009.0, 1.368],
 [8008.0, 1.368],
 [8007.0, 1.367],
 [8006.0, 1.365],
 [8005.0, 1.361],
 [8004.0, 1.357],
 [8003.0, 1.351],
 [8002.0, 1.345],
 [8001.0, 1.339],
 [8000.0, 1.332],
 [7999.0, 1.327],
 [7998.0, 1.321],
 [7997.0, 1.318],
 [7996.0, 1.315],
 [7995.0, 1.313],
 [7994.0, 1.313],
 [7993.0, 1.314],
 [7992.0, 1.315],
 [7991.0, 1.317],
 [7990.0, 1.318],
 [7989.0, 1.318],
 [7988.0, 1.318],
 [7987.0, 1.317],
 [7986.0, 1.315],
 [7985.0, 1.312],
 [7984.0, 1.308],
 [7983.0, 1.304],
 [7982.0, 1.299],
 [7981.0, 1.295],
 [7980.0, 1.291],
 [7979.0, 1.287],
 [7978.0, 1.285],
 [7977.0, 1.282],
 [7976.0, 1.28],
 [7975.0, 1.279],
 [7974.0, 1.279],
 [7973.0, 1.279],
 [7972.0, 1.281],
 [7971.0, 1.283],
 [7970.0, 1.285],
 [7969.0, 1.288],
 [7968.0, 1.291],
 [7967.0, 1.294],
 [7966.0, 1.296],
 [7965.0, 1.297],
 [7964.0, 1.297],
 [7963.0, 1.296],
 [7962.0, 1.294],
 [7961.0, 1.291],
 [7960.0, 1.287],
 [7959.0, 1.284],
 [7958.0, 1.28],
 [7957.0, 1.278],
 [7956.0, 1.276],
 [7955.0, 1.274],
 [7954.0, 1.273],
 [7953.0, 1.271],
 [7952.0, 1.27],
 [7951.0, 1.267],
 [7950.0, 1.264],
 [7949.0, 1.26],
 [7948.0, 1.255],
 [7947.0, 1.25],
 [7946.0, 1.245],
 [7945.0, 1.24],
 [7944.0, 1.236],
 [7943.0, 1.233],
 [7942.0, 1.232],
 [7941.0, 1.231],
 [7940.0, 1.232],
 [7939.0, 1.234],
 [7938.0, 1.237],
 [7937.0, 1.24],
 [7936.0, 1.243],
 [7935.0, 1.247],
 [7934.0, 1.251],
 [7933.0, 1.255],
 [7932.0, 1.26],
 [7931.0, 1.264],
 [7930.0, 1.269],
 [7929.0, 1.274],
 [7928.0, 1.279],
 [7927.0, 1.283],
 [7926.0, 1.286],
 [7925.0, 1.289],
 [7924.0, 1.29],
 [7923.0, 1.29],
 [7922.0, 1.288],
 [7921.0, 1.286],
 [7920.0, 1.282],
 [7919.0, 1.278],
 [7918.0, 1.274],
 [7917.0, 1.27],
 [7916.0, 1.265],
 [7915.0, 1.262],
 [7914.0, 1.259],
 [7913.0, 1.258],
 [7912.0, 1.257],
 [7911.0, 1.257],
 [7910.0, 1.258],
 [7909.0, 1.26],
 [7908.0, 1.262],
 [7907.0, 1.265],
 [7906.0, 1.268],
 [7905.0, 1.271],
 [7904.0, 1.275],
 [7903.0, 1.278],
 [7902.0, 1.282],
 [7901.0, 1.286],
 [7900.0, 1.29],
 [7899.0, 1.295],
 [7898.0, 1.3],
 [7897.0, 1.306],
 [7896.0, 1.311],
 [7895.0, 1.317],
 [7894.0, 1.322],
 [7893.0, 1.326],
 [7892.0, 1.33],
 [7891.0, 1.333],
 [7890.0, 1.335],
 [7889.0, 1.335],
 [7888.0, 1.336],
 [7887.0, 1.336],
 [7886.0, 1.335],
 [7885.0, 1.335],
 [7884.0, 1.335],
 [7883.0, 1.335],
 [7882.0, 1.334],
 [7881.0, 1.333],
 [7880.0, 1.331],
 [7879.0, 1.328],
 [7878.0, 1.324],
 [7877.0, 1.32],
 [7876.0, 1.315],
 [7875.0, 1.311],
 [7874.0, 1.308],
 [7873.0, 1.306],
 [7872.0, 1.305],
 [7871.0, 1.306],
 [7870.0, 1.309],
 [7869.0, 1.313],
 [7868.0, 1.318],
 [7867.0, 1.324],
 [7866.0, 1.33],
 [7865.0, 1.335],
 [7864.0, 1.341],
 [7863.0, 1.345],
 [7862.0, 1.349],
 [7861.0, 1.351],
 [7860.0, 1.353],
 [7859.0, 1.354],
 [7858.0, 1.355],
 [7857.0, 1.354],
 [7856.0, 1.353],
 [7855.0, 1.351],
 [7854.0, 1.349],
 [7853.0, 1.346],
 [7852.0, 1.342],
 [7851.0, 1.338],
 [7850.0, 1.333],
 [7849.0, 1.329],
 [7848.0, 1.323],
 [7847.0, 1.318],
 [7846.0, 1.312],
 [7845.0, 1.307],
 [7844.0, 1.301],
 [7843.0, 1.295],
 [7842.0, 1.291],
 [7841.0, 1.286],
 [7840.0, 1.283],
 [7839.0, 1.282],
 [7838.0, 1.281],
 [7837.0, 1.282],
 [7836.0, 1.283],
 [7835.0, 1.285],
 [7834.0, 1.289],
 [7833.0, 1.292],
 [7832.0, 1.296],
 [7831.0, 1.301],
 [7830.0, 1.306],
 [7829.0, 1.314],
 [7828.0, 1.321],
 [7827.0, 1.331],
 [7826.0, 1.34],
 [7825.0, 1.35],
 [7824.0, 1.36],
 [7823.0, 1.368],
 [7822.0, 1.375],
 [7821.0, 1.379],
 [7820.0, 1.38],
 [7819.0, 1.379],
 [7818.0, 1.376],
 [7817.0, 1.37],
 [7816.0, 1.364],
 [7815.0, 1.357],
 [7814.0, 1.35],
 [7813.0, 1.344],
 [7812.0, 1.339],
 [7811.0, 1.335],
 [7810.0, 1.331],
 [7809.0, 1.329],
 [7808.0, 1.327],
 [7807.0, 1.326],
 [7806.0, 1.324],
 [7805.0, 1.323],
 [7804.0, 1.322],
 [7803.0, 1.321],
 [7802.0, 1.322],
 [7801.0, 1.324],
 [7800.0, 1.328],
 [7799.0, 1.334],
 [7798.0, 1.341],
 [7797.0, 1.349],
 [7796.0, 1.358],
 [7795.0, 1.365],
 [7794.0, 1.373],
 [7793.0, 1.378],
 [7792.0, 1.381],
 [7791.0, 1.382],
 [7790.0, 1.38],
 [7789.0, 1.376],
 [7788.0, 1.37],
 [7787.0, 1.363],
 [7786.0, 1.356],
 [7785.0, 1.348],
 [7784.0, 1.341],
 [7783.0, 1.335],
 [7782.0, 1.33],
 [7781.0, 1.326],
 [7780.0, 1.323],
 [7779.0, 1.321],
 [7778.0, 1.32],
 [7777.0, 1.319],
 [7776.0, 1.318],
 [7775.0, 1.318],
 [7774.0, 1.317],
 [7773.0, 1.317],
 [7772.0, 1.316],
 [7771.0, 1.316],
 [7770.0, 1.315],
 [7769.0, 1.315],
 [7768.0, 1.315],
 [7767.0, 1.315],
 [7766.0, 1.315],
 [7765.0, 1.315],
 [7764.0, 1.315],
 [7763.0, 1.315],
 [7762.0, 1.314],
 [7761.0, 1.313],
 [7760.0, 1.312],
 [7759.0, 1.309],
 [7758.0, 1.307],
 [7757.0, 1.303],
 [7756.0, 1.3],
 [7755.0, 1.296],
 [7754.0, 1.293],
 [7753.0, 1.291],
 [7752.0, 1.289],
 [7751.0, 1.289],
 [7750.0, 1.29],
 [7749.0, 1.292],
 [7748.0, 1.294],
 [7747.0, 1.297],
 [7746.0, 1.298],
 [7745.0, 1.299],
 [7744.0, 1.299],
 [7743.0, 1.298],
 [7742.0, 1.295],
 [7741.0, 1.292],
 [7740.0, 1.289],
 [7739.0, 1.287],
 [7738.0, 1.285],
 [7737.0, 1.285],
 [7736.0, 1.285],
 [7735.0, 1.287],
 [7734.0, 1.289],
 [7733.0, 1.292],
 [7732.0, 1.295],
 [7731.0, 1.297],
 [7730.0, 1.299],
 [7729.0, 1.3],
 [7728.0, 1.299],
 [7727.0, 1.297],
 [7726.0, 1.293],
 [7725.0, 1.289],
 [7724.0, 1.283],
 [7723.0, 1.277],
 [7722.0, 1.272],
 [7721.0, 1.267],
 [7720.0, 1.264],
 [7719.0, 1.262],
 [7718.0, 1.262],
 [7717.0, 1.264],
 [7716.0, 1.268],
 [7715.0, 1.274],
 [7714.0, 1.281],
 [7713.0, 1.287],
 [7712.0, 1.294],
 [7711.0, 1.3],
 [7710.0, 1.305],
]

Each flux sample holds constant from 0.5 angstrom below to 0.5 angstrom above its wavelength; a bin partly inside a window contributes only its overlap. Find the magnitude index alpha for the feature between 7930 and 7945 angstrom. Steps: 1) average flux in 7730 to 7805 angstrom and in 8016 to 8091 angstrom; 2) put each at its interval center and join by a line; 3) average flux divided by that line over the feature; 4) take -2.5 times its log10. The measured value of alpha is 0.079 mag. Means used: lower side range 1.32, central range 1.24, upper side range 1.35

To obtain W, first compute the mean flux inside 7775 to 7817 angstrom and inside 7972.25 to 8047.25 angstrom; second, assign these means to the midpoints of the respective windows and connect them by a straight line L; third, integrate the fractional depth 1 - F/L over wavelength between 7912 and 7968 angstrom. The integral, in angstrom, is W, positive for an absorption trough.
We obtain 3.0 angstrom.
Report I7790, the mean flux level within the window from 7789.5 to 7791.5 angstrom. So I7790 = 1.38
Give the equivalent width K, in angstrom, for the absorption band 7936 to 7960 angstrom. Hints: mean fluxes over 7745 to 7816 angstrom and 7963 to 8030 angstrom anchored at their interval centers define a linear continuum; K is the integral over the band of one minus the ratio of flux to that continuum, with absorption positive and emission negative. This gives 1.2 angstrom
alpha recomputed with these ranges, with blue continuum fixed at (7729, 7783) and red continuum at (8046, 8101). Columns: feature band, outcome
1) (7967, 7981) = 0.03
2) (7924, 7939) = 0.05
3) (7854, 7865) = -0.03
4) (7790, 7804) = -0.03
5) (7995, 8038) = -0.02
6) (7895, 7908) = 0.03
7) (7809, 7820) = -0.04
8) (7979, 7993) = 0.01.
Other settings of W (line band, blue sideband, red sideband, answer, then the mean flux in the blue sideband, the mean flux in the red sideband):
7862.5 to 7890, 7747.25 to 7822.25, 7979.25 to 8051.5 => 0.22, 1.33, 1.34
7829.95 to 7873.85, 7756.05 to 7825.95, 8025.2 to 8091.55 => 0.75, 1.34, 1.35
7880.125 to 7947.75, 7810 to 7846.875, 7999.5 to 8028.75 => 2.72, 1.33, 1.35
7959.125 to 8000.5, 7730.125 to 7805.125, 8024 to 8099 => 1.07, 1.32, 1.34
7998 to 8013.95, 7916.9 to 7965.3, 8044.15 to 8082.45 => -0.50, 1.27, 1.35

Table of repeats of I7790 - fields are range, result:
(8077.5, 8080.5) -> 1.35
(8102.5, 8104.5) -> 1.29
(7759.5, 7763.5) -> 1.31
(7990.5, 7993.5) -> 1.32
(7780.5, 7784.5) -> 1.33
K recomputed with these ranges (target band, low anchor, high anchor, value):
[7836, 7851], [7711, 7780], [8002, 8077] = 0.2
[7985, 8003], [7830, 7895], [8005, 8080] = 0.3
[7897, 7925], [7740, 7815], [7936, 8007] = 0.6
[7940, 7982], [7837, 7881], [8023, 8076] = 2.1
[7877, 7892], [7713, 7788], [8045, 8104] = -0.2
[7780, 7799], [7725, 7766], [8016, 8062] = -0.7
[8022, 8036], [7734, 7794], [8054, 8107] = -0.3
